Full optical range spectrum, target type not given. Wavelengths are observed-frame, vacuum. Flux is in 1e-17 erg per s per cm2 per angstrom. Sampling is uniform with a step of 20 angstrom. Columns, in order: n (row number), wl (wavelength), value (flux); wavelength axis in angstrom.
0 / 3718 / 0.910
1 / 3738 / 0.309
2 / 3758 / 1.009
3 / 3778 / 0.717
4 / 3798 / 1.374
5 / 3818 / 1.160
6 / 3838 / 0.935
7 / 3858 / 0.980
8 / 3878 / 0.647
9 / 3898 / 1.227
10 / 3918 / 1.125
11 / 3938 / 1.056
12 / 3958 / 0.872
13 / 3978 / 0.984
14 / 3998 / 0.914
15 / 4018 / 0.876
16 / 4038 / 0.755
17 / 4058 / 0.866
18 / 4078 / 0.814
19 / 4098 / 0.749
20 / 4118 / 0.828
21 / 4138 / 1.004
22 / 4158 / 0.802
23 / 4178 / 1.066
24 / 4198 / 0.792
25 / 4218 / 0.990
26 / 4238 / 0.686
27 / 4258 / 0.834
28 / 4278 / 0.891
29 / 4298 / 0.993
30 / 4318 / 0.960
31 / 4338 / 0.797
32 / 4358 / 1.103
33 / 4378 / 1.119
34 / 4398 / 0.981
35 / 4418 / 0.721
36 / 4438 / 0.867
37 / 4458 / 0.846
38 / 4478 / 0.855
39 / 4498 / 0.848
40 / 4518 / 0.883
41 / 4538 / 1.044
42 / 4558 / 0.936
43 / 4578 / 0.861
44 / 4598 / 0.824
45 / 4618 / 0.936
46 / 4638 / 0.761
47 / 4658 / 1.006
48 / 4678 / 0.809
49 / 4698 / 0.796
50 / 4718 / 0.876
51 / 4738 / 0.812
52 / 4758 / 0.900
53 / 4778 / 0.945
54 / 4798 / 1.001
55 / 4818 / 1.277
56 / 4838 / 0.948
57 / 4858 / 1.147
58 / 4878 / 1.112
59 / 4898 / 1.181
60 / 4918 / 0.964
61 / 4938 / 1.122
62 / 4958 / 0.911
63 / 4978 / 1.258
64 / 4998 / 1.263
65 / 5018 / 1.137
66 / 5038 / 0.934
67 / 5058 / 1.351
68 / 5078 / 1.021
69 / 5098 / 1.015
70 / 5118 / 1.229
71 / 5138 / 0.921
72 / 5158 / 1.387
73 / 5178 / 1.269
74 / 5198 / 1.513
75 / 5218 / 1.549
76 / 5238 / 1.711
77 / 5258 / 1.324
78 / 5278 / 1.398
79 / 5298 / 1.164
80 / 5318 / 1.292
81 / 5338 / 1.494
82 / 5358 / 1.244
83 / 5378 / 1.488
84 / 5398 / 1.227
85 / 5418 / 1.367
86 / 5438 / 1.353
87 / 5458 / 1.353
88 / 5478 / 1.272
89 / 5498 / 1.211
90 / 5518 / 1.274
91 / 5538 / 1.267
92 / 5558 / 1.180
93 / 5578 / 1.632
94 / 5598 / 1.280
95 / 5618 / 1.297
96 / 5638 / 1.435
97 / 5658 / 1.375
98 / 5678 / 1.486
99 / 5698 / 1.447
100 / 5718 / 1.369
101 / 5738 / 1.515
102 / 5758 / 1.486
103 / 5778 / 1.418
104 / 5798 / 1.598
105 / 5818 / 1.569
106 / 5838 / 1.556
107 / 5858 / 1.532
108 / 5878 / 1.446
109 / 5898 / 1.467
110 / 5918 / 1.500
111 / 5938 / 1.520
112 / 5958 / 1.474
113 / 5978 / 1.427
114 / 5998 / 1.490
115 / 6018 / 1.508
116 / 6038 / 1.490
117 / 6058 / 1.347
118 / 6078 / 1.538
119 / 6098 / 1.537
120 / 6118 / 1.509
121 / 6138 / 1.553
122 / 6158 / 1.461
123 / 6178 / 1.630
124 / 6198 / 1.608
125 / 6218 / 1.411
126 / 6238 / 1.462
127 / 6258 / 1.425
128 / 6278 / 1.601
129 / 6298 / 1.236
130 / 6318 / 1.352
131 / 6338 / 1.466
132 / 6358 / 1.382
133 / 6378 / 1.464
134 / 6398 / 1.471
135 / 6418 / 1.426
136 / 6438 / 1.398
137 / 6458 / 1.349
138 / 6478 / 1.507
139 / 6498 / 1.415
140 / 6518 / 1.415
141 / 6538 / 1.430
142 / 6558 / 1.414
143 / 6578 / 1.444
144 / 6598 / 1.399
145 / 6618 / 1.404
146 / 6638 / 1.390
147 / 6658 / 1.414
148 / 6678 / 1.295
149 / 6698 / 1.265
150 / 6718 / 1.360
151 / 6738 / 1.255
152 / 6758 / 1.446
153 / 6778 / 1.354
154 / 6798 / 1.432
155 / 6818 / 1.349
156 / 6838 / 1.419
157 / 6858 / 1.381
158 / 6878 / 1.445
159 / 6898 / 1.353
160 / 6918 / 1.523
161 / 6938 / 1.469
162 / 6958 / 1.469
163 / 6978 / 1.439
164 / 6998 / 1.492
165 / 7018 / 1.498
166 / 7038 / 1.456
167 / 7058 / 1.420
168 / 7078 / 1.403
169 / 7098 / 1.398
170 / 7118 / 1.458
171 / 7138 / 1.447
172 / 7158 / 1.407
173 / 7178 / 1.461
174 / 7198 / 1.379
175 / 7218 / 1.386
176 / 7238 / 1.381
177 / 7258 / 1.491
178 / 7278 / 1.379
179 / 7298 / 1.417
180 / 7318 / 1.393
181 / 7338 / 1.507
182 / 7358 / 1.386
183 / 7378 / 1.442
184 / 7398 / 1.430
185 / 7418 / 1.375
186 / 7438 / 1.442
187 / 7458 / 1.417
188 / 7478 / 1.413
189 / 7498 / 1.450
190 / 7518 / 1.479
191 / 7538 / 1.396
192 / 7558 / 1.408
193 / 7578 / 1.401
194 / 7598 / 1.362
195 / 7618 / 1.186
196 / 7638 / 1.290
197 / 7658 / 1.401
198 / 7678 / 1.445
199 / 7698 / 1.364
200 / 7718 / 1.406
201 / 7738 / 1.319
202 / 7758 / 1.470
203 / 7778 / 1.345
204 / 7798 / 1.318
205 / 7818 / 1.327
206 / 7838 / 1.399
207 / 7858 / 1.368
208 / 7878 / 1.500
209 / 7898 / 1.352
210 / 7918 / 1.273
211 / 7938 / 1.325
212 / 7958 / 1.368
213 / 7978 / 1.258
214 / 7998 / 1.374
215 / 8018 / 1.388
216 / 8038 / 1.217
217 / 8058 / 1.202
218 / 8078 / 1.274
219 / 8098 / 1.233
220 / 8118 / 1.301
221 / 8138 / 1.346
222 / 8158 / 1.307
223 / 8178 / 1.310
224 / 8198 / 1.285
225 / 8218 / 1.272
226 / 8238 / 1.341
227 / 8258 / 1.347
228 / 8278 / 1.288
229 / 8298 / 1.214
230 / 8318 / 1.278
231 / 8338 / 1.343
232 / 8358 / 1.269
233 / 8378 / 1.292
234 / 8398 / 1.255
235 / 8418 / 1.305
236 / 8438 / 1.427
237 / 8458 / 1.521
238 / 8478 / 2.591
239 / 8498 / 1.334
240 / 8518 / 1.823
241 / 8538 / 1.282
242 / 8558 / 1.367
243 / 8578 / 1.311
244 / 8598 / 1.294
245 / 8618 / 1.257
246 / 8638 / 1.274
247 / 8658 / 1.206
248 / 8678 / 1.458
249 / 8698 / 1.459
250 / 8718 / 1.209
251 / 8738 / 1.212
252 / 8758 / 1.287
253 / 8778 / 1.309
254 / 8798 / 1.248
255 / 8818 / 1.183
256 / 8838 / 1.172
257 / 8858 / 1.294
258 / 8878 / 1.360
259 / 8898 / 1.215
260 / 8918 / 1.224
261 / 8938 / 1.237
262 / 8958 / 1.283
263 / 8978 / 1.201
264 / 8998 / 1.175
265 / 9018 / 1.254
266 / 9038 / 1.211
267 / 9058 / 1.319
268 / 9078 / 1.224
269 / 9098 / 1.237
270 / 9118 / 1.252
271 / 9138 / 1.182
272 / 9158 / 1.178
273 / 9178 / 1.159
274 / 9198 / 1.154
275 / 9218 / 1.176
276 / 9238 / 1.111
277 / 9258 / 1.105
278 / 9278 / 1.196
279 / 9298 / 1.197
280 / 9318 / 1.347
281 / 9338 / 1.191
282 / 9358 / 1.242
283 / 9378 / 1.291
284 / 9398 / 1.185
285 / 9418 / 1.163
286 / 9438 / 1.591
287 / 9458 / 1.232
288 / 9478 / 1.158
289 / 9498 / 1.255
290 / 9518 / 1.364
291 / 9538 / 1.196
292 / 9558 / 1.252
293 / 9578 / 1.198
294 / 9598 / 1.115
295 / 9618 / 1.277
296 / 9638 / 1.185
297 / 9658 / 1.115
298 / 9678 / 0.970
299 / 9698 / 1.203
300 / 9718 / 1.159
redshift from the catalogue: 0.293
